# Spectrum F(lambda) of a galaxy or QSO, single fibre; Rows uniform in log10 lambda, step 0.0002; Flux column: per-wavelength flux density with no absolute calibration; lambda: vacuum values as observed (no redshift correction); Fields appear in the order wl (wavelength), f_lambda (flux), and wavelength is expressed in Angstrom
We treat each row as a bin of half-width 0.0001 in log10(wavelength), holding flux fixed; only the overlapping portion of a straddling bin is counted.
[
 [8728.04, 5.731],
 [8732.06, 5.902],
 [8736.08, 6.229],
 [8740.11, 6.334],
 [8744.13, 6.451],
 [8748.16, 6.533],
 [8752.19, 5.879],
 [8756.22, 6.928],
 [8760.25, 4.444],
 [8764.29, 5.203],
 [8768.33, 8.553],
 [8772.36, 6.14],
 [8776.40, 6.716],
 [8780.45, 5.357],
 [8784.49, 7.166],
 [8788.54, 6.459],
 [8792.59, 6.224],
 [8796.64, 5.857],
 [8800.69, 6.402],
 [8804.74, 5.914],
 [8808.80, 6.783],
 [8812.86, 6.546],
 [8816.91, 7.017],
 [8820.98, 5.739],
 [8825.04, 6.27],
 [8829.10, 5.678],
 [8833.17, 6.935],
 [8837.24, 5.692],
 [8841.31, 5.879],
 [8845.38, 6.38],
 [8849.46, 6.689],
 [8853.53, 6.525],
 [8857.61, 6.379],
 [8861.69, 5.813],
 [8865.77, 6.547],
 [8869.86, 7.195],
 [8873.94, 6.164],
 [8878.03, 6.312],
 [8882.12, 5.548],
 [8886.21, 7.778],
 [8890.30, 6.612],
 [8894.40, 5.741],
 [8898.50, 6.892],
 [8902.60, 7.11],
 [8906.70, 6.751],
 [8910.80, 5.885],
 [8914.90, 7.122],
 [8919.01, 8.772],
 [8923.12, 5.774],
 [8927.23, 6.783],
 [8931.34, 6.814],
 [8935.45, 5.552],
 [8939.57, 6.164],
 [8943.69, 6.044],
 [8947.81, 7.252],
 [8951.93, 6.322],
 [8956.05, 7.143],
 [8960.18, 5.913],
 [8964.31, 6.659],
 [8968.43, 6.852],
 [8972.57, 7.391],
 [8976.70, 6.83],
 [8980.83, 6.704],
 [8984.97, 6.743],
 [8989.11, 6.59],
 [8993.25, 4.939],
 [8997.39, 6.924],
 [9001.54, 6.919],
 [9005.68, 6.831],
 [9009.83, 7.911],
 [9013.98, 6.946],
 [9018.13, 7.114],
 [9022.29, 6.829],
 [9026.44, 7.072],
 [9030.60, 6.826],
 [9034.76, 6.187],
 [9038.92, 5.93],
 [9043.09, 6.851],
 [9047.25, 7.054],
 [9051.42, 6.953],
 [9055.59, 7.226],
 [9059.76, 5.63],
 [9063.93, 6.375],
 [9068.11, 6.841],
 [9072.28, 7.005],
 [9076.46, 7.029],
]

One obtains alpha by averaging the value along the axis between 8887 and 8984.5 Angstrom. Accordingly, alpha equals 6.67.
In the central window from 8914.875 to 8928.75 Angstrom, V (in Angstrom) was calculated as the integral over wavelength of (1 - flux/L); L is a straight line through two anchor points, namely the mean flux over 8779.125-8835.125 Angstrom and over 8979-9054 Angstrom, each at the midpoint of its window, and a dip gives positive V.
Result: -1.2 Angstrom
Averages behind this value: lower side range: 6.32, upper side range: 6.74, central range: 7.12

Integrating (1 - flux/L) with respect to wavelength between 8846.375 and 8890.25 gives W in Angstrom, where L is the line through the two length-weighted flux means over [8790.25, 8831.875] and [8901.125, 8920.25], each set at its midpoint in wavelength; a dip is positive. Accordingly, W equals 1.44 Angstrom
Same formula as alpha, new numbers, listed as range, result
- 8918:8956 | 6.58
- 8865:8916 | 6.58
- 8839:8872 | 6.42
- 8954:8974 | 6.77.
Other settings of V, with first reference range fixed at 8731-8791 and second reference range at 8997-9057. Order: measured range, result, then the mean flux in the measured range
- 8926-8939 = 0.7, 6.33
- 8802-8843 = 1.2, 6.25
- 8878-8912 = 0.3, 6.54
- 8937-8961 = 0.9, 6.48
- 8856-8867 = 0.5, 6.22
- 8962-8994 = 0.6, 6.65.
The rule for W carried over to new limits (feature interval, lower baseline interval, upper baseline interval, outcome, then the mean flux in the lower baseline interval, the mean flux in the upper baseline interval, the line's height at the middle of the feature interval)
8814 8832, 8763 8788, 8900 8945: 0.96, 6.56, 6.63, 6.58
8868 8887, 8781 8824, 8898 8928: 0.59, 6.37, 6.89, 6.72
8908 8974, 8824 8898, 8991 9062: -1.21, 6.35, 6.71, 6.53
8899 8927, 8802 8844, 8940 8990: -1.57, 6.25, 6.69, 6.53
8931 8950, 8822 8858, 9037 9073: 0.32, 6.25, 6.64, 6.43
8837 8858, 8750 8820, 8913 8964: 0.50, 6.32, 6.64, 6.45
